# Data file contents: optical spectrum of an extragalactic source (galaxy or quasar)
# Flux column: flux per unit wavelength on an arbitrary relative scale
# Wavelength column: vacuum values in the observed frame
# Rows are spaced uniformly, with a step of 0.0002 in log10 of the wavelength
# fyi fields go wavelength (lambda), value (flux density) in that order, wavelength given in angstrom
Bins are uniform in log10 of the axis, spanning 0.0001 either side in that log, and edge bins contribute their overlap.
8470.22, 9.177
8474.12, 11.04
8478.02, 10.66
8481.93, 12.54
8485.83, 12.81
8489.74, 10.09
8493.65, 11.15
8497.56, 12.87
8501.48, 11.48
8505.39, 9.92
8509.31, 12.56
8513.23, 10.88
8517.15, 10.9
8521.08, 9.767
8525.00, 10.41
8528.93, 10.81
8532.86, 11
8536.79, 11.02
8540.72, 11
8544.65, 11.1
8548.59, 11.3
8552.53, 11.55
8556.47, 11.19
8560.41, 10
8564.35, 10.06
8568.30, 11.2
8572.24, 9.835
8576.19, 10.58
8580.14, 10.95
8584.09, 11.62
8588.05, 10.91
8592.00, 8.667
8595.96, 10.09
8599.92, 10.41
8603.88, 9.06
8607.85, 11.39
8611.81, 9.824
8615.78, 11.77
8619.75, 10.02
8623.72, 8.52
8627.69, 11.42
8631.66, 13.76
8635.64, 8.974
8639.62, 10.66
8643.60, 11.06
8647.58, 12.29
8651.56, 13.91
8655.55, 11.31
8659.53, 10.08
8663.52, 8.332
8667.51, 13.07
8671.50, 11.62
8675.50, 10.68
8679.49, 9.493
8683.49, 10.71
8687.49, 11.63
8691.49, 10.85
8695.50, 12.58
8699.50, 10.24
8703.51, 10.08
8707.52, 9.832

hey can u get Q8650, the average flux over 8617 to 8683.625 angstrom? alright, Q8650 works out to 11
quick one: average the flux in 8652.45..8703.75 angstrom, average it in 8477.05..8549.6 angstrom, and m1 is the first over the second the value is 0.98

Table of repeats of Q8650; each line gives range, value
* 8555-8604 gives 10.4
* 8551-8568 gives 10.7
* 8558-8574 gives 10.3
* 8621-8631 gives 10.5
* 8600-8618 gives 10.5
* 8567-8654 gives 10.8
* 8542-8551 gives 11.2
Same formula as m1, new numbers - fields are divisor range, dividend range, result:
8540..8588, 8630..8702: 1.03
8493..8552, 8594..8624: 0.92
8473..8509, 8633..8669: 0.97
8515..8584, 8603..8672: 1.02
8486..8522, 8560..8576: 0.92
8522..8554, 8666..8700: 1.02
